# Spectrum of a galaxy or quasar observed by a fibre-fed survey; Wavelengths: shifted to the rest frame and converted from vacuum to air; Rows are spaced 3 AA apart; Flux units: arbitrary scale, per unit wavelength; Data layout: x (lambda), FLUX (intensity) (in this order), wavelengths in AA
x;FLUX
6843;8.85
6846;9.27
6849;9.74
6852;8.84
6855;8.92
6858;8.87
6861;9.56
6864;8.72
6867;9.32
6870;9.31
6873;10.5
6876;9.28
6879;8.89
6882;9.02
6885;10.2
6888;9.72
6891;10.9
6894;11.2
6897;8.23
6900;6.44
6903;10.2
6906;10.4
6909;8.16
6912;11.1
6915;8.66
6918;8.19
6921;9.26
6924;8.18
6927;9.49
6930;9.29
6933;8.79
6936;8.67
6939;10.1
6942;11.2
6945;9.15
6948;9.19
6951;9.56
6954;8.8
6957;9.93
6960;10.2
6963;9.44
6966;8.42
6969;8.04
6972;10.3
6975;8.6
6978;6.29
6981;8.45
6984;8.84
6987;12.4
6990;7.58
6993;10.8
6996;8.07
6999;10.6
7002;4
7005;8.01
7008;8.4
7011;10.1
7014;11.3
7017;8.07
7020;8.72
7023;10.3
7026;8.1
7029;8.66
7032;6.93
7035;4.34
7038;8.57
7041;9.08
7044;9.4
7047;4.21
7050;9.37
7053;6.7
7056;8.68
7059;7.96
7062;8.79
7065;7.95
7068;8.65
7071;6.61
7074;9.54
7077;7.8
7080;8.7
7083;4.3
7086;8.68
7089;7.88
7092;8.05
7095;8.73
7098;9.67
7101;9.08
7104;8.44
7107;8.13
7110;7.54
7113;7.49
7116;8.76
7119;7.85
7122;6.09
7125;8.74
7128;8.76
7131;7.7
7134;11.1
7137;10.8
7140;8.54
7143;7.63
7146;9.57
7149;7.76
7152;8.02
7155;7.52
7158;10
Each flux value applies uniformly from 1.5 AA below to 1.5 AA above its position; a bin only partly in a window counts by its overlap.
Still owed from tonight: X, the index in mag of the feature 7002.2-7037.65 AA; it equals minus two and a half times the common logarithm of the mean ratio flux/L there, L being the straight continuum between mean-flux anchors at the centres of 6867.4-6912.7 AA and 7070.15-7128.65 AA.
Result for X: 0.042 mag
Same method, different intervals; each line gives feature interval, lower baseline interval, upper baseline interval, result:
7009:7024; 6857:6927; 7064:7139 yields -0.11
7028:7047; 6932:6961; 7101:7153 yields 0.19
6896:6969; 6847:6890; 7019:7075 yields -0.04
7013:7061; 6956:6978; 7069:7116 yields 0.05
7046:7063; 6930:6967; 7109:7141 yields 0.16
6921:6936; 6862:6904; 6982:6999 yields 0.06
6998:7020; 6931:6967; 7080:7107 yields 0.04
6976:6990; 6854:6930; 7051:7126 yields -0.01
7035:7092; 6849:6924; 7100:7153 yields 0.11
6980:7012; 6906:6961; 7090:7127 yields 0.01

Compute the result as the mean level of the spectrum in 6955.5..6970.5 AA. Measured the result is 9.21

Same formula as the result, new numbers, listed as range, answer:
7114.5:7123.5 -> 7.57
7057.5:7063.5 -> 8.38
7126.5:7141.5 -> 9.38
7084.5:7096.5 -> 8.34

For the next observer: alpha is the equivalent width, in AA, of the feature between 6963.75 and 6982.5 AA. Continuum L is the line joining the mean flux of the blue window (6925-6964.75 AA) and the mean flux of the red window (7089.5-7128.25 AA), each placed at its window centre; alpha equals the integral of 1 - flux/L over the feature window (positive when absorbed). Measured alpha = 1.80 AA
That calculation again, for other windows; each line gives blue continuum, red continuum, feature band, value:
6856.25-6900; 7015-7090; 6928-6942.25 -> -0.8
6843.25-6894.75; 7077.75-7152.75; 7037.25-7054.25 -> 1.5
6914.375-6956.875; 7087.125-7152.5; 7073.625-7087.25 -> 1.6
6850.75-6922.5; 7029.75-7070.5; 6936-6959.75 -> -2.5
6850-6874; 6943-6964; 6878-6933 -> 0.4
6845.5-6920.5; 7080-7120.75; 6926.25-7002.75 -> -2.3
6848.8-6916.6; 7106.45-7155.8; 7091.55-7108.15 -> -0.5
